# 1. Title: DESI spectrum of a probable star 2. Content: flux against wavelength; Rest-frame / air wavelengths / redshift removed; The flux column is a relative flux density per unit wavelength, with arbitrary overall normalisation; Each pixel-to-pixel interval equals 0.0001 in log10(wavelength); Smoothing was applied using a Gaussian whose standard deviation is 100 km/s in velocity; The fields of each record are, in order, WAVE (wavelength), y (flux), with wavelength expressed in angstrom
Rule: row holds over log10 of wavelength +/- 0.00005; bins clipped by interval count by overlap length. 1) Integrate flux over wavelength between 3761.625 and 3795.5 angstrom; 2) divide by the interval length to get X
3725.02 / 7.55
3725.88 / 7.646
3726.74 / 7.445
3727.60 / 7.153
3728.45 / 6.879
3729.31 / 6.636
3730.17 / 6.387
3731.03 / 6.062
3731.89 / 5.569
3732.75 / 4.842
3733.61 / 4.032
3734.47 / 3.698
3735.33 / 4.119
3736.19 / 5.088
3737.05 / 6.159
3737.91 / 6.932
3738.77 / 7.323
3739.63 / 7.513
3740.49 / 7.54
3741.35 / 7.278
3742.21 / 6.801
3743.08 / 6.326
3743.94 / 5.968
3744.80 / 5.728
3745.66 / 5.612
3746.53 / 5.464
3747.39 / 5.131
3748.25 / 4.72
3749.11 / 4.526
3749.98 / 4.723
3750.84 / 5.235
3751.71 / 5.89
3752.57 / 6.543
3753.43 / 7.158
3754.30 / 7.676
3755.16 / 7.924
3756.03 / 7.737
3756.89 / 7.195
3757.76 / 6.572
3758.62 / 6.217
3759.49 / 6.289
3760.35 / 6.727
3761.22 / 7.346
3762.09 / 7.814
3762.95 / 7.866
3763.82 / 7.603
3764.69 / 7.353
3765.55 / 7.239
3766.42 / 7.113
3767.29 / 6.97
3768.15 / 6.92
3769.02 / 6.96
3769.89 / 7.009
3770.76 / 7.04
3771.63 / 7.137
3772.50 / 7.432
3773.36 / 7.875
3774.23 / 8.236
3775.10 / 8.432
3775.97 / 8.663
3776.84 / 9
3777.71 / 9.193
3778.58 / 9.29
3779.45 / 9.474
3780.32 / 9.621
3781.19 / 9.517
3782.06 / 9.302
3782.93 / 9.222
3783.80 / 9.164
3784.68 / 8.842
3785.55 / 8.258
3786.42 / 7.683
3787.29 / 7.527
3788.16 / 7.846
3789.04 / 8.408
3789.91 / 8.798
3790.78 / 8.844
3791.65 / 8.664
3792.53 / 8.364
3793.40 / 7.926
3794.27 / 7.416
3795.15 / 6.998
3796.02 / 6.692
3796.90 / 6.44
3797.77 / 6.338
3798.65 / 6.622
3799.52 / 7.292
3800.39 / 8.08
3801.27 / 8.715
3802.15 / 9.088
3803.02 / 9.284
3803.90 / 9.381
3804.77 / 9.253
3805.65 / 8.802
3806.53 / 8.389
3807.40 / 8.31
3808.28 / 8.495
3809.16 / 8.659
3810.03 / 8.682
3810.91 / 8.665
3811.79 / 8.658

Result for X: 8.13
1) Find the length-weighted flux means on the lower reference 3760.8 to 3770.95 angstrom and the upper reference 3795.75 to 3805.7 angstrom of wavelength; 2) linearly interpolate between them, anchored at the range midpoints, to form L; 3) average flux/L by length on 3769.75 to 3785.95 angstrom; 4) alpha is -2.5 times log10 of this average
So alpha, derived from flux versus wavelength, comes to -0.14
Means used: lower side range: 7.27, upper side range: 7.99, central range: 8.59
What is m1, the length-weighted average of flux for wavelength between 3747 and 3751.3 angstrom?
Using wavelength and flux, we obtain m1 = 4.87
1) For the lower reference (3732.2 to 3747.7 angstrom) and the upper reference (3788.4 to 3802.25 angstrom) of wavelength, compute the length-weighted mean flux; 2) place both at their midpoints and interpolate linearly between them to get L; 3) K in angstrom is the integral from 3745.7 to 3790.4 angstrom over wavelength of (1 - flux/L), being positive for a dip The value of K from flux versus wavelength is -4.0 angstrom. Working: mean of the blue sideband 5.87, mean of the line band 7.48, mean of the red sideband 7.76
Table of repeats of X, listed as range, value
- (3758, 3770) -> 7.1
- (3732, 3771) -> 6.39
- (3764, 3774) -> 7.22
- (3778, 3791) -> 8.79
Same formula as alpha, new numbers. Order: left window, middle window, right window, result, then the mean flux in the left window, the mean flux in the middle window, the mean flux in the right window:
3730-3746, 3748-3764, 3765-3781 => 0.06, 5.94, 6.62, 8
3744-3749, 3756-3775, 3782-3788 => -0.05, 5.33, 7.22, 8.49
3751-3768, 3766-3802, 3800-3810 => -0.01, 7.09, 8.04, 8.77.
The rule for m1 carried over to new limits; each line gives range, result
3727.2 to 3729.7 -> 6.91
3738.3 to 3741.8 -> 7.42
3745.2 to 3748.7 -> 5.24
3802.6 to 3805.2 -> 9.31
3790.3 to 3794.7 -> 8.26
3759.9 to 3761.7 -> 7.04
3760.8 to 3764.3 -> 7.65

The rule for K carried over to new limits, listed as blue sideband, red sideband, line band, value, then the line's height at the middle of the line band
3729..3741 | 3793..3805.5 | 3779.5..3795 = -2.25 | 7.47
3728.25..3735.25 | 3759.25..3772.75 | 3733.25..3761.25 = 0.27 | 6.2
